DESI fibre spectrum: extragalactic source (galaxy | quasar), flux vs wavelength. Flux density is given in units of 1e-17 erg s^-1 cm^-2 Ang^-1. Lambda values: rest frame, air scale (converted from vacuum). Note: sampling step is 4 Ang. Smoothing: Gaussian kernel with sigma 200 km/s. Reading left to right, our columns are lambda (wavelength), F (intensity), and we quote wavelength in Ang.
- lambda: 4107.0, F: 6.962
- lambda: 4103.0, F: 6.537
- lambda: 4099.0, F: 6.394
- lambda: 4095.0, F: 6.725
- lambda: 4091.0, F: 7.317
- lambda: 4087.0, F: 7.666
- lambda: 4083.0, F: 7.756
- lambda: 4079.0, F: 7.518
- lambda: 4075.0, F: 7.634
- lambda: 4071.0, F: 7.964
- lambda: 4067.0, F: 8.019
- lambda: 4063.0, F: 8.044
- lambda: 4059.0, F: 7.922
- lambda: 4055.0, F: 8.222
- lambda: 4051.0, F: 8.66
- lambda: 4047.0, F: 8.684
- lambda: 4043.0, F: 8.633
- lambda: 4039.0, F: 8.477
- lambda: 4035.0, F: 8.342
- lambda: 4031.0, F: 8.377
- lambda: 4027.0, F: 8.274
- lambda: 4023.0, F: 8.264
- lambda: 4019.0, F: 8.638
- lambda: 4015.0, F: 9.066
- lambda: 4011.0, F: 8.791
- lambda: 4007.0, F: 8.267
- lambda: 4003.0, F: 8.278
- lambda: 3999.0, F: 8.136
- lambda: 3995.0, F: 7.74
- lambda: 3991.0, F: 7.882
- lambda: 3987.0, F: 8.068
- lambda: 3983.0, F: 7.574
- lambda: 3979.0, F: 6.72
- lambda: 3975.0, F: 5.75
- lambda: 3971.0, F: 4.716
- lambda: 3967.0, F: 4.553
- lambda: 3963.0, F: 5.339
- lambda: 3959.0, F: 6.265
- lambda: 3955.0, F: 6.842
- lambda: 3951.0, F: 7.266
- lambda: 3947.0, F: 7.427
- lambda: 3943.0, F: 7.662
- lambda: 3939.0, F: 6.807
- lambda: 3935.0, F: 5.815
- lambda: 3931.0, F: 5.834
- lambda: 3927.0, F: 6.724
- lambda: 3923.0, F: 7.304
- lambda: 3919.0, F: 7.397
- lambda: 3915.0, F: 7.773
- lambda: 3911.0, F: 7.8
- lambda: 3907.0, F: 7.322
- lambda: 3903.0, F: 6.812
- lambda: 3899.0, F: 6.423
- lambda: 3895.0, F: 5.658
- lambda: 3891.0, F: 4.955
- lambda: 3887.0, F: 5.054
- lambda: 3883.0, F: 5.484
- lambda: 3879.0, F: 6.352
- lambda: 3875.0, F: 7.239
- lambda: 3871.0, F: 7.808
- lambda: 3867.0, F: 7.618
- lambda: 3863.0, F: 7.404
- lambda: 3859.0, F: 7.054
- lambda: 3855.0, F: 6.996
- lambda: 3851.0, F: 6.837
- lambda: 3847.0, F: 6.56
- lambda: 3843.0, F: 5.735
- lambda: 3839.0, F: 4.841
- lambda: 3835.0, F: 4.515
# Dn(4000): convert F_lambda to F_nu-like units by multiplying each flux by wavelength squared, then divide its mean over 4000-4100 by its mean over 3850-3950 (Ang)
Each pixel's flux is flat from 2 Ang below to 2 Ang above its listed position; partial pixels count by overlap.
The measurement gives 1.3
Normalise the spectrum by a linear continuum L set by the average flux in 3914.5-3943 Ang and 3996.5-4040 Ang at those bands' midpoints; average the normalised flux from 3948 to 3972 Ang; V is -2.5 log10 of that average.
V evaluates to 0.23 mag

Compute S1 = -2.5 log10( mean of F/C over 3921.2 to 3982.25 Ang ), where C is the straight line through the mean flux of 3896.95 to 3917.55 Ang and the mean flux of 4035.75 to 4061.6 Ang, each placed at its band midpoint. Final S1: 0.19 mag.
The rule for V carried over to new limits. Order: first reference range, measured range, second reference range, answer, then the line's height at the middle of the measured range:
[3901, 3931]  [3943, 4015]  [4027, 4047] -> 0.11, 7.86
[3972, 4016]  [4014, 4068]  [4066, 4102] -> -0.11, 7.57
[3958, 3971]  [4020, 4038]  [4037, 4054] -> -0.06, 7.9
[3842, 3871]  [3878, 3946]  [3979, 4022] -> 0.14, 7.45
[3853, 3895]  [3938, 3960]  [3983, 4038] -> 0.06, 7.51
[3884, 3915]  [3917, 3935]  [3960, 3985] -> -0.09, 6.15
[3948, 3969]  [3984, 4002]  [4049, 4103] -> -0.21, 6.56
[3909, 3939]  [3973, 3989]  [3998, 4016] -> 0.14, 8.01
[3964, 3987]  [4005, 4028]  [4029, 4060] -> -0.15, 7.46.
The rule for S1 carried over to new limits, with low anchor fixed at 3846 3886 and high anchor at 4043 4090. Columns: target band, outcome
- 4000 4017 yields -0.117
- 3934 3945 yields 0.071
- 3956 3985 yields 0.262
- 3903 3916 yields -0.052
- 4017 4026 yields -0.089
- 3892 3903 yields 0.164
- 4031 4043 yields -0.078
